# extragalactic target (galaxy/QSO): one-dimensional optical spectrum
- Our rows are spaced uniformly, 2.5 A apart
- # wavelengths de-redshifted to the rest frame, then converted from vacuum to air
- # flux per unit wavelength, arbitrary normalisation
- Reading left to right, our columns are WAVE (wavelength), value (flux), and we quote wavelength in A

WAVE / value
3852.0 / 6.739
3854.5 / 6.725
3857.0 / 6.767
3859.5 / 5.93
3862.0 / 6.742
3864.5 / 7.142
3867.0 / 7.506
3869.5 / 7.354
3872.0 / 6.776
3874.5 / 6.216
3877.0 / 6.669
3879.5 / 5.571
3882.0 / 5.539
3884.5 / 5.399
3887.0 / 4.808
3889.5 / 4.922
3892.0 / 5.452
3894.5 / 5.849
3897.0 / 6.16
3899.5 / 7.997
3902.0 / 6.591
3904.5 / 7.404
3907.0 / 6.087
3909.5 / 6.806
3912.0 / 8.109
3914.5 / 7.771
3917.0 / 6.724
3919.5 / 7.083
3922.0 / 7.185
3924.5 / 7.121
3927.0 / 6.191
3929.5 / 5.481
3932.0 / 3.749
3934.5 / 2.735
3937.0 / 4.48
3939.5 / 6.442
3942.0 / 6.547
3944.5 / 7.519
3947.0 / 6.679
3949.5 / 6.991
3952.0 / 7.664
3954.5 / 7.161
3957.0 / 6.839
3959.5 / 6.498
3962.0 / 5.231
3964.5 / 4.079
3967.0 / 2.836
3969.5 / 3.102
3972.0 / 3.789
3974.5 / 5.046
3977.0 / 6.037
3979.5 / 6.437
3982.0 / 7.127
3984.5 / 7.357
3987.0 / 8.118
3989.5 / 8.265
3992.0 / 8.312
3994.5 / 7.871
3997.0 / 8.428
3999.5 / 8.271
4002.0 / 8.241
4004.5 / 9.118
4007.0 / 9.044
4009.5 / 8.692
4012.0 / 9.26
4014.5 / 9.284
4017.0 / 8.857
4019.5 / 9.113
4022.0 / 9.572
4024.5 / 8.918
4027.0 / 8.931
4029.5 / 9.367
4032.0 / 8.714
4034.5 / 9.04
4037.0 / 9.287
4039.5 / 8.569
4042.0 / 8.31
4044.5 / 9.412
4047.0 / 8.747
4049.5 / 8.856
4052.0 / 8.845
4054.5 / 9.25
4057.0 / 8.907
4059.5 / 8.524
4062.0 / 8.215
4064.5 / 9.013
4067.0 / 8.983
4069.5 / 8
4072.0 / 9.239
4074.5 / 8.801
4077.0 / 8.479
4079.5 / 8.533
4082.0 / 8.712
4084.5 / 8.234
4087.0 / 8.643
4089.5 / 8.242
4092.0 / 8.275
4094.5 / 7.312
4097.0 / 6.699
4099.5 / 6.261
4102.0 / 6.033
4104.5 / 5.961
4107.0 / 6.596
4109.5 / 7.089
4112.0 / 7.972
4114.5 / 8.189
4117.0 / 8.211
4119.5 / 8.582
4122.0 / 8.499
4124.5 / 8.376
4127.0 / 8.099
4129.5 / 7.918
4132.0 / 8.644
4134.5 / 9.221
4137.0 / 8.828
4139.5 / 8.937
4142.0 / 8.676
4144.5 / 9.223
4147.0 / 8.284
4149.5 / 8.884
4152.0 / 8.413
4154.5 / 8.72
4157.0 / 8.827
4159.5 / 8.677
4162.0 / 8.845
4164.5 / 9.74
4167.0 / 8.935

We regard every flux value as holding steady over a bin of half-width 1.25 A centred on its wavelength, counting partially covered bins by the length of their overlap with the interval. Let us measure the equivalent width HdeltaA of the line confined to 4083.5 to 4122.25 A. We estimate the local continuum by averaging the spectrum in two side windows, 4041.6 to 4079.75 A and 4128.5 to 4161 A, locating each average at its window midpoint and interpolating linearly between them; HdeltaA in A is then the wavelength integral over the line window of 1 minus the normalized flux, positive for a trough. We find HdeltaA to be 5.4 A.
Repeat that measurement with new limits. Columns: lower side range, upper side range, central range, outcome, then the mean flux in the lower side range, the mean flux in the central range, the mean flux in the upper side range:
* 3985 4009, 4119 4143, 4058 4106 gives 2.8 A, 8.38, 8.01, 8.58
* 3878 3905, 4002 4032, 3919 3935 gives 2.5 A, 5.94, 5.72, 9.05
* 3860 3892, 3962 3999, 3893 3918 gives -3.0 A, 6.18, 6.94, 6.21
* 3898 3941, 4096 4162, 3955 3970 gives 3.9 A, 6.35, 4.97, 8.09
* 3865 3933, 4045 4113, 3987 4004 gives -2.2 A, 6.41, 8.26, 8.1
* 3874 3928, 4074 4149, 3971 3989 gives 1.7 A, 6.44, 6.39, 8.05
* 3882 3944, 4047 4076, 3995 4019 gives -3.0 A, 6.13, 8.78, 8.78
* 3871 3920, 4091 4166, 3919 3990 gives 9.0 A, 6.38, 5.96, 8.14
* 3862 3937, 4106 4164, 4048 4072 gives -3.1 A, 6.27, 8.76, 8.45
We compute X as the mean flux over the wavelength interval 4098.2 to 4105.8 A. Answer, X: 6.09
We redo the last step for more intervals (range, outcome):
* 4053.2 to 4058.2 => 9.08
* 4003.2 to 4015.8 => 9.08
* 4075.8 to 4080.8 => 8.51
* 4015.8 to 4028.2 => 9.08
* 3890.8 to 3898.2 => 5.82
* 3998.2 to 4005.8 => 8.55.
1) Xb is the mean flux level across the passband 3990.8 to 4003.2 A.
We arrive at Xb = 8.22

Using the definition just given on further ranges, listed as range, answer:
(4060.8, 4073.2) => 8.69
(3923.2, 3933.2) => 5.65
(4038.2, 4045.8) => 8.77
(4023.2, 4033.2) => 8.99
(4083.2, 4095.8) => 8.14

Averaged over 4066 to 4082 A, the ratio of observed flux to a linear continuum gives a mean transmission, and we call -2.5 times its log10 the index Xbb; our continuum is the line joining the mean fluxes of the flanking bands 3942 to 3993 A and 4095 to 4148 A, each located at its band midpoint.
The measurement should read -0.17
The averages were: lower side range 6.25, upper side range 7.91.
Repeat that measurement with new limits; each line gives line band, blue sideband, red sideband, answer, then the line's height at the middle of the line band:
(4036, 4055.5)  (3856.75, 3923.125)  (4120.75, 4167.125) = -0.13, 7.87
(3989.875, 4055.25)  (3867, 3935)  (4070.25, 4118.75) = -0.22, 7.22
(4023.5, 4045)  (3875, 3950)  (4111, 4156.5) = -0.19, 7.49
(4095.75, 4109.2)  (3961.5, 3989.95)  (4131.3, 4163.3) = 0.24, 7.94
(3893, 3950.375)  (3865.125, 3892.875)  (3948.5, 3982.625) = -0.10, 5.83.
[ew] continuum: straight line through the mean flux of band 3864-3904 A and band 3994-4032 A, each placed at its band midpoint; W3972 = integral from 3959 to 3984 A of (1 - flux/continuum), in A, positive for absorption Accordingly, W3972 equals 9.3 A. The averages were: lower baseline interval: 6.25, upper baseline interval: 8.88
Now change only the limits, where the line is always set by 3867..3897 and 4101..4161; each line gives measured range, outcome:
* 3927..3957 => 2.4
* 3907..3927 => -2.7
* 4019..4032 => -3.4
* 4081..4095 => -0.8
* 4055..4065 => -1.5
